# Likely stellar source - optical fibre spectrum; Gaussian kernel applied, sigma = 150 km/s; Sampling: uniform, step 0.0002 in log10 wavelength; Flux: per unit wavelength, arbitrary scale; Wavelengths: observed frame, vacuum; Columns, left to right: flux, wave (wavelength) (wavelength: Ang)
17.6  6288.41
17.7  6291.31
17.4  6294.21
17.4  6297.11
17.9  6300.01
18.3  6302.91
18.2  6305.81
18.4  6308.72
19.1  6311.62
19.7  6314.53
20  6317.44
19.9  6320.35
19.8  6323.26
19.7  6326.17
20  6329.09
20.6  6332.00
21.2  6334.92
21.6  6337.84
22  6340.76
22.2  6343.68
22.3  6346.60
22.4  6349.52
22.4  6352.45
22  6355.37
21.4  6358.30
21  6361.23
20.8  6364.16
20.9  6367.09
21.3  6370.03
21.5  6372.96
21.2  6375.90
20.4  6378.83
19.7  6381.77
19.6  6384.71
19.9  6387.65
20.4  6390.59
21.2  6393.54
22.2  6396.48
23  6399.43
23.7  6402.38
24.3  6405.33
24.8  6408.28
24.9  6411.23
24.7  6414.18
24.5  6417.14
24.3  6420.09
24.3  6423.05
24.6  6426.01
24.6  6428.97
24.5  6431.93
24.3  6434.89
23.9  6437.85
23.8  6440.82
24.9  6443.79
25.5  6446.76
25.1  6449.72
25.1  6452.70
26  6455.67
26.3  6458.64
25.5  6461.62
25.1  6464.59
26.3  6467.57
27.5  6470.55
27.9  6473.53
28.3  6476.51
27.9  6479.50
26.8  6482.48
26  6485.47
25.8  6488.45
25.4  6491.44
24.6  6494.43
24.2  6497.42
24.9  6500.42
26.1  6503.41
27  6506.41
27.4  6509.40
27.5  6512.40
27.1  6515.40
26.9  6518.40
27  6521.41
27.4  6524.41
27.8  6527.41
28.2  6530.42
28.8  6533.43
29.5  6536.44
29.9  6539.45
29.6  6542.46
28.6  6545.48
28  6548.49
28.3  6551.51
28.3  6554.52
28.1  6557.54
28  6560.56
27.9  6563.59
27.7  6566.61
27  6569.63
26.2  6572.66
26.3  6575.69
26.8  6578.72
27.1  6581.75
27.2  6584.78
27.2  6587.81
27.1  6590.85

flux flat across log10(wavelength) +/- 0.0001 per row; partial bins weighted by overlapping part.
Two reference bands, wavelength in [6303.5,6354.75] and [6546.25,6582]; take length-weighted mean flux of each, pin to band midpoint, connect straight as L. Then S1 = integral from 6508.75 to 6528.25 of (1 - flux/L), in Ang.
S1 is -0.8 Ang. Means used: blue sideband 20.5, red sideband 27.5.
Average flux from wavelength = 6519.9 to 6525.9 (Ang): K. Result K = 27.2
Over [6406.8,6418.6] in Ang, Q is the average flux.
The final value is 24.7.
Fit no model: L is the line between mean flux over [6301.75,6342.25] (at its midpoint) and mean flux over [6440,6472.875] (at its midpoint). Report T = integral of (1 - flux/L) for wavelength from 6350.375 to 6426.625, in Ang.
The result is 1.72 Ang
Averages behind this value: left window 19.9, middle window 22.2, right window 25.7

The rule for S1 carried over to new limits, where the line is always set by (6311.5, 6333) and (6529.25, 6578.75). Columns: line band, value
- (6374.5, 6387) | 1.00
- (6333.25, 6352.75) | -1.28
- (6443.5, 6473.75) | -1.42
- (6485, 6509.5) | 0.46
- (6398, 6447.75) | -1.98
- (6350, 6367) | -0.29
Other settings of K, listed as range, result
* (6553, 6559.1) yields 28.2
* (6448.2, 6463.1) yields 25.6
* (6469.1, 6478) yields 27.9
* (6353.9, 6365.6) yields 21.3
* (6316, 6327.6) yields 19.9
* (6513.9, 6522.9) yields 27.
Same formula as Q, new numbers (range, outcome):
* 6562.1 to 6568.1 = 27.8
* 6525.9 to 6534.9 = 28.3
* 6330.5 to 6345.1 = 21.5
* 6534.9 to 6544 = 29.6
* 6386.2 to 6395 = 20.5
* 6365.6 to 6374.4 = 21.2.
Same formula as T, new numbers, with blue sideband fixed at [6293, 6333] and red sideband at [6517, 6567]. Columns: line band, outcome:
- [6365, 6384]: 0.63 Ang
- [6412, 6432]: -0.94 Ang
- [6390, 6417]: -0.85 Ang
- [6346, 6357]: -0.90 Ang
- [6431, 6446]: -0.16 Ang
